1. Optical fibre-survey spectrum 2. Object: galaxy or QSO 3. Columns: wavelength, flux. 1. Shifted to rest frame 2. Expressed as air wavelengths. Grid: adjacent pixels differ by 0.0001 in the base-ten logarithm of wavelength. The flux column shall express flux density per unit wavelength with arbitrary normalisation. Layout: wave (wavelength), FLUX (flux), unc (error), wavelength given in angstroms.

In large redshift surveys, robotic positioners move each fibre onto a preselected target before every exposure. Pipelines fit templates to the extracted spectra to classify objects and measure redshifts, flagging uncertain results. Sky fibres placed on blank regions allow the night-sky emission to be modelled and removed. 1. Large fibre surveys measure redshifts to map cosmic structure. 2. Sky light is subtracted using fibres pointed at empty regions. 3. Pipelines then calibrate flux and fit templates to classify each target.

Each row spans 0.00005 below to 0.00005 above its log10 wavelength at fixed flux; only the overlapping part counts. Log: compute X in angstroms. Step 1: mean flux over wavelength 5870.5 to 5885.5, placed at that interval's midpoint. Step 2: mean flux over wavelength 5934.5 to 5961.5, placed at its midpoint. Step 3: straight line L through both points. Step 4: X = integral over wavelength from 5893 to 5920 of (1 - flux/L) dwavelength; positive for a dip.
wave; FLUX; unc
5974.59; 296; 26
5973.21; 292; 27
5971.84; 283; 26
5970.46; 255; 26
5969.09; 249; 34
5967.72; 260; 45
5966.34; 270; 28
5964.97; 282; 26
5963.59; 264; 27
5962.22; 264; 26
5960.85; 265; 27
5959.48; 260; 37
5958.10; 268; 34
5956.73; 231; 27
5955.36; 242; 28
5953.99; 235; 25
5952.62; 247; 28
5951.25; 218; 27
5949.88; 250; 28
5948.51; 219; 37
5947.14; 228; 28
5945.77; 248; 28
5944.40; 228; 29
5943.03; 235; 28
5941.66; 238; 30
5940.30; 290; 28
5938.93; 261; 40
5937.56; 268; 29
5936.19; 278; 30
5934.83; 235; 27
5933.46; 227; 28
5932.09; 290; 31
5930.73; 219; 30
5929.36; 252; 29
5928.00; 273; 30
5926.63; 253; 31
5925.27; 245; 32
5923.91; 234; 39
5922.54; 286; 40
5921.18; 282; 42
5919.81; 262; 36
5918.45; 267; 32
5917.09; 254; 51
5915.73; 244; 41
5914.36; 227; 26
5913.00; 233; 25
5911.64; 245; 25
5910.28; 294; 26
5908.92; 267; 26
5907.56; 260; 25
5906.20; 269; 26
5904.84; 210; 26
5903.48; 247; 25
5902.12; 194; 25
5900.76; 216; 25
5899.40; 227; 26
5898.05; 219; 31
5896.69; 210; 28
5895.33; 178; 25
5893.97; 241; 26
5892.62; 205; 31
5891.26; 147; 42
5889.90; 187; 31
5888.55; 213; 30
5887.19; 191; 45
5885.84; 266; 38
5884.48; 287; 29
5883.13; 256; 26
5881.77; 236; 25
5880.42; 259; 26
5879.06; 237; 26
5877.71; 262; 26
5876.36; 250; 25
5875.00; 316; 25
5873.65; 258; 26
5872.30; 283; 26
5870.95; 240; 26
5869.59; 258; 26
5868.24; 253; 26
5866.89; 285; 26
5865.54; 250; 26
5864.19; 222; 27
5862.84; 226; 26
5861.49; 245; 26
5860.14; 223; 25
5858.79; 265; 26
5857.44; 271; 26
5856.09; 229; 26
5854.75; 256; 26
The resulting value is 2.0 angstroms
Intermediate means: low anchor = 263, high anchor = 247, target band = 238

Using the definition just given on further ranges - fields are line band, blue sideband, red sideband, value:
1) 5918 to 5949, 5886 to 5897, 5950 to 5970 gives -2.8 angstroms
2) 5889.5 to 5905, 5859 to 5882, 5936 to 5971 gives 2.8 angstroms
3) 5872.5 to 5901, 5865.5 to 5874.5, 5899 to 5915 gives 2.3 angstroms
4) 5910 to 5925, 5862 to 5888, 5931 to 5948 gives -0.2 angstroms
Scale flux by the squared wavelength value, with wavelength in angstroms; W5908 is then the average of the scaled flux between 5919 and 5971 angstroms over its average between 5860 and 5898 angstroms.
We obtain 1.08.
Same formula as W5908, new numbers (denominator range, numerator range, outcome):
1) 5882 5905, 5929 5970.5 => 1.17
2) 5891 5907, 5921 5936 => 1.19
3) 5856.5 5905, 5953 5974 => 1.13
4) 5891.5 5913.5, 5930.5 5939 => 1.12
